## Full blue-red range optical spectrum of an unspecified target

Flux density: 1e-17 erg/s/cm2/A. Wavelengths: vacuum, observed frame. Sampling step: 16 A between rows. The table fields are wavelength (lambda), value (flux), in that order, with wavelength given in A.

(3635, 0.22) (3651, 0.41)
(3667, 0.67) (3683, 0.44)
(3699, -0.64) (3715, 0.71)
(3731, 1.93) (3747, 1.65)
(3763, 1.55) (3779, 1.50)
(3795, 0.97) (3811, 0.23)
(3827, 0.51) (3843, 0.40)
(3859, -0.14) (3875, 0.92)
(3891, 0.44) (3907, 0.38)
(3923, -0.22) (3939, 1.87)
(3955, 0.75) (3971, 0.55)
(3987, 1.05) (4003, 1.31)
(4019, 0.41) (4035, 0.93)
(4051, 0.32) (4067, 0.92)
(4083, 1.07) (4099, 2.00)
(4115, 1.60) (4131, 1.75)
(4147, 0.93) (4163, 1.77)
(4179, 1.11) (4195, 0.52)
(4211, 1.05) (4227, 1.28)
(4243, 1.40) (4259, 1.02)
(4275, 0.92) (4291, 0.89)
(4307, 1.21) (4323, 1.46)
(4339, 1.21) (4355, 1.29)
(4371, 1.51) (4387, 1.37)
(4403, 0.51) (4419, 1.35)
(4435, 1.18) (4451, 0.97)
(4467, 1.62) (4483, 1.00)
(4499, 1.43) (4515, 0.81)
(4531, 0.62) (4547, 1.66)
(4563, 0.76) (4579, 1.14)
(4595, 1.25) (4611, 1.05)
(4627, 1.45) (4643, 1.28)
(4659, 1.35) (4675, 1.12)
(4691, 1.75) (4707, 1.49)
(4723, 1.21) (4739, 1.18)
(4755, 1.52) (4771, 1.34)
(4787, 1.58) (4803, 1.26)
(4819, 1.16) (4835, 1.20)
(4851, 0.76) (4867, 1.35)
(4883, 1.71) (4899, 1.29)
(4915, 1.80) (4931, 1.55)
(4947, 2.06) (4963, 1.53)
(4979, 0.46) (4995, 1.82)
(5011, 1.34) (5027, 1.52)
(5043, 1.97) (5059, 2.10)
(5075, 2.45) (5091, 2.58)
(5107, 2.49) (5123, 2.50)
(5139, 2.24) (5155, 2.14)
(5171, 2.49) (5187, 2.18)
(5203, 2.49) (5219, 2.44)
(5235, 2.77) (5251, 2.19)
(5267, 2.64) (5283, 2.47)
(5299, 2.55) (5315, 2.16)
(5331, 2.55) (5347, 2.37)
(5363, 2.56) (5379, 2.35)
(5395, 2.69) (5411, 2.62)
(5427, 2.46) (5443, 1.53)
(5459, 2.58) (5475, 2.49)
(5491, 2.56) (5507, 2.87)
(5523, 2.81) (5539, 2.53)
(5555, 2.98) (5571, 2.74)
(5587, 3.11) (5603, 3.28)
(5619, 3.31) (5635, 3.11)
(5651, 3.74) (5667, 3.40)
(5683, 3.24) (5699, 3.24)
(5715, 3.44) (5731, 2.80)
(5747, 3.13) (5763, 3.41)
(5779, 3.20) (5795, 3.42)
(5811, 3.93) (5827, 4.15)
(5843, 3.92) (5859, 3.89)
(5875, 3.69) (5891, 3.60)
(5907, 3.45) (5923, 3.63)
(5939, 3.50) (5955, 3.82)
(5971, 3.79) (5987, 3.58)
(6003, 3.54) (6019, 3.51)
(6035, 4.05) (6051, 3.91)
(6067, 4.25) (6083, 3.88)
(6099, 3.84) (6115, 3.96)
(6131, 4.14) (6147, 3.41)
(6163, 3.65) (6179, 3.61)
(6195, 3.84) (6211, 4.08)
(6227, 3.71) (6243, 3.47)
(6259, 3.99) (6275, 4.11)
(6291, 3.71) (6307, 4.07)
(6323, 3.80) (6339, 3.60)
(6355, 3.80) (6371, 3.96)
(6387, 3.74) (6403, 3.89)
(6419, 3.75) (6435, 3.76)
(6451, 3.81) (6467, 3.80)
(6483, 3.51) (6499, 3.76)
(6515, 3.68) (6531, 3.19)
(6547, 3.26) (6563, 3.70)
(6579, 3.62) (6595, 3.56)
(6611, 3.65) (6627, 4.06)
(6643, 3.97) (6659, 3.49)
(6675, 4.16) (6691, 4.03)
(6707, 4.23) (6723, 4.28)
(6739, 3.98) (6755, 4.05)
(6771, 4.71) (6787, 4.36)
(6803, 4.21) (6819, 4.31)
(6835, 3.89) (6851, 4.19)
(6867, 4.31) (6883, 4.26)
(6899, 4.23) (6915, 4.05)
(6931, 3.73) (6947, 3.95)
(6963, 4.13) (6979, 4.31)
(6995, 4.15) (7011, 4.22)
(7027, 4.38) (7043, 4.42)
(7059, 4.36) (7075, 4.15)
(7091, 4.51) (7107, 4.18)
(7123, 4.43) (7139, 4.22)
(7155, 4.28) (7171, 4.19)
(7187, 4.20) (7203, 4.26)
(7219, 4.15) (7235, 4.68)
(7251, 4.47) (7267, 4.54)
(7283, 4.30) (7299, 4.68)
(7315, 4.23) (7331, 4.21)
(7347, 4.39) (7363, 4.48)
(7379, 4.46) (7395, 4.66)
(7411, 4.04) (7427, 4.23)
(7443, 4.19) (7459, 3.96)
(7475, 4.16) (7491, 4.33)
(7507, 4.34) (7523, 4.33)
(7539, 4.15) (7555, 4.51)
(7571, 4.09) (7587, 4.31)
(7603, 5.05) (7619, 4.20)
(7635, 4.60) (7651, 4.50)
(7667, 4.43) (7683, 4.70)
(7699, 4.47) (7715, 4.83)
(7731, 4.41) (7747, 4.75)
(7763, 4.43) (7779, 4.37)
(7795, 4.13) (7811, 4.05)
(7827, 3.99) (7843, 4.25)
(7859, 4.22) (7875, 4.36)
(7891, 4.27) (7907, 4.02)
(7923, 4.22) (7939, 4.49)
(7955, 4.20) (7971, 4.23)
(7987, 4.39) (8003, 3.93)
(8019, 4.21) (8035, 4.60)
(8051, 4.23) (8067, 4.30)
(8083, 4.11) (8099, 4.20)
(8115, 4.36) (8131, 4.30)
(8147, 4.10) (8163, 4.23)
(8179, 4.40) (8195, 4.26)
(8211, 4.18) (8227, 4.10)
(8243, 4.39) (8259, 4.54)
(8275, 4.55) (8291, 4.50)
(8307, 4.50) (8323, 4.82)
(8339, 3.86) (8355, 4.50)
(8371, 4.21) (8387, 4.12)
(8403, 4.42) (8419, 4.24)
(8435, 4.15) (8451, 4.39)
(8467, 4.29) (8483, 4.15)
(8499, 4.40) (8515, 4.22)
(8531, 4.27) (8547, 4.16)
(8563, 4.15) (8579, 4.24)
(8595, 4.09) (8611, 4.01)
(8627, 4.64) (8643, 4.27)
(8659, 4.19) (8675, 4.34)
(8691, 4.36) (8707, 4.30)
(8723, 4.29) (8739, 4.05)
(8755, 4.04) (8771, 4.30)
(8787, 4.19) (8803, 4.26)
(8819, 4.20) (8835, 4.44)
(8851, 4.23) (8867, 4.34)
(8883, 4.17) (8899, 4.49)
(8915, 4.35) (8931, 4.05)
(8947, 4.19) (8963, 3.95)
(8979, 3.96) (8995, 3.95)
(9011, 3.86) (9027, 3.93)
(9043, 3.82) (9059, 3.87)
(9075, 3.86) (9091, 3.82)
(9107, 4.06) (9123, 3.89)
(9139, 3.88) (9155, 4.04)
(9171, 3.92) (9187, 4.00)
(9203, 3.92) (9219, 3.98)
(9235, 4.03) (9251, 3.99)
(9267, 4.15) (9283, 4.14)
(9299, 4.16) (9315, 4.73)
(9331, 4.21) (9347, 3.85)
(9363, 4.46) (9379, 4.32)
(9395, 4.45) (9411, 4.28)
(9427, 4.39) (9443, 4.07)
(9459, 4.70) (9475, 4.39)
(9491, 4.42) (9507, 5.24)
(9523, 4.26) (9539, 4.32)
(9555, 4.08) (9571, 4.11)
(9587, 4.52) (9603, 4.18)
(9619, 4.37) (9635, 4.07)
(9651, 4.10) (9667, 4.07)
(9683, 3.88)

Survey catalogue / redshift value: 0.26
